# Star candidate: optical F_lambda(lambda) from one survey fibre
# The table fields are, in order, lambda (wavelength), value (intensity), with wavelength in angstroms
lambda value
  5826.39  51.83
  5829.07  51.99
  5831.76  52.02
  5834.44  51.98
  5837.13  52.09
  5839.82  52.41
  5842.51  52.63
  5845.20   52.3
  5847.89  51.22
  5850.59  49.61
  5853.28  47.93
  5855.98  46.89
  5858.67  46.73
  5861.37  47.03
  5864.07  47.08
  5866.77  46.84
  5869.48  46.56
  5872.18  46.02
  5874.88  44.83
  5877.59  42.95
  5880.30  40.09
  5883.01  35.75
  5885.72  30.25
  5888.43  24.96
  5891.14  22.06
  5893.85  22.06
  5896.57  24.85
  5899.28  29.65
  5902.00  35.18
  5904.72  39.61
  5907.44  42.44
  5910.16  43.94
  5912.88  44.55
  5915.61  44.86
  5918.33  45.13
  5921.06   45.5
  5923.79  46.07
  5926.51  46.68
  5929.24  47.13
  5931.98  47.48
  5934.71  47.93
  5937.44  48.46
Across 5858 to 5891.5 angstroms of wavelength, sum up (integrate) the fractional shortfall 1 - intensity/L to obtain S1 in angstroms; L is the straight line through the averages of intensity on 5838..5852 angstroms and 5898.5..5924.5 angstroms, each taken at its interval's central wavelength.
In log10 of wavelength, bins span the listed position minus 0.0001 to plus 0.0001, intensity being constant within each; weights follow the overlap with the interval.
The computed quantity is 4.94 angstroms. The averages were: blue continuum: 51.6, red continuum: 41.8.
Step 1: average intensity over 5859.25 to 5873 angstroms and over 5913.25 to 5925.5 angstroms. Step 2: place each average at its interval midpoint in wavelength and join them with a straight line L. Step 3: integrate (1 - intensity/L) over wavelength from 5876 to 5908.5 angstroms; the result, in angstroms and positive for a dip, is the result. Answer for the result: 9.6 angstroms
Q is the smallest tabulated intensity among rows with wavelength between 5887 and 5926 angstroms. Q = 22.06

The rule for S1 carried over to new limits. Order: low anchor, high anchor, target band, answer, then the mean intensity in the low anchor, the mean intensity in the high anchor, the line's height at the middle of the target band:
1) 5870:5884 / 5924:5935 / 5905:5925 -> 0.64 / 42.4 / 47.1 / 45.8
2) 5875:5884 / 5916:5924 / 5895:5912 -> 2.92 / 40.4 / 45.4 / 43.4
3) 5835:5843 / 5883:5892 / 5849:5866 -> -1.94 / 52.3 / 27.5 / 42.8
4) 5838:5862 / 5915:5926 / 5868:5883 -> 1.52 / 49.8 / 45.6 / 48.2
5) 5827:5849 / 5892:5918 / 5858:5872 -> -0.31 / 52.1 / 36.4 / 45.8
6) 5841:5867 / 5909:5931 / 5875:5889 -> 3.33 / 48.9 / 45.5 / 47.5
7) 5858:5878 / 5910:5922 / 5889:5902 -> 5.62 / 46.1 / 44.8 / 45.4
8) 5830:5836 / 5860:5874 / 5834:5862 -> -0.24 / 52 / 46.6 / 49.6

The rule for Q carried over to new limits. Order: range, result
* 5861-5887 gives 30.25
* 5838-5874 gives 46.02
